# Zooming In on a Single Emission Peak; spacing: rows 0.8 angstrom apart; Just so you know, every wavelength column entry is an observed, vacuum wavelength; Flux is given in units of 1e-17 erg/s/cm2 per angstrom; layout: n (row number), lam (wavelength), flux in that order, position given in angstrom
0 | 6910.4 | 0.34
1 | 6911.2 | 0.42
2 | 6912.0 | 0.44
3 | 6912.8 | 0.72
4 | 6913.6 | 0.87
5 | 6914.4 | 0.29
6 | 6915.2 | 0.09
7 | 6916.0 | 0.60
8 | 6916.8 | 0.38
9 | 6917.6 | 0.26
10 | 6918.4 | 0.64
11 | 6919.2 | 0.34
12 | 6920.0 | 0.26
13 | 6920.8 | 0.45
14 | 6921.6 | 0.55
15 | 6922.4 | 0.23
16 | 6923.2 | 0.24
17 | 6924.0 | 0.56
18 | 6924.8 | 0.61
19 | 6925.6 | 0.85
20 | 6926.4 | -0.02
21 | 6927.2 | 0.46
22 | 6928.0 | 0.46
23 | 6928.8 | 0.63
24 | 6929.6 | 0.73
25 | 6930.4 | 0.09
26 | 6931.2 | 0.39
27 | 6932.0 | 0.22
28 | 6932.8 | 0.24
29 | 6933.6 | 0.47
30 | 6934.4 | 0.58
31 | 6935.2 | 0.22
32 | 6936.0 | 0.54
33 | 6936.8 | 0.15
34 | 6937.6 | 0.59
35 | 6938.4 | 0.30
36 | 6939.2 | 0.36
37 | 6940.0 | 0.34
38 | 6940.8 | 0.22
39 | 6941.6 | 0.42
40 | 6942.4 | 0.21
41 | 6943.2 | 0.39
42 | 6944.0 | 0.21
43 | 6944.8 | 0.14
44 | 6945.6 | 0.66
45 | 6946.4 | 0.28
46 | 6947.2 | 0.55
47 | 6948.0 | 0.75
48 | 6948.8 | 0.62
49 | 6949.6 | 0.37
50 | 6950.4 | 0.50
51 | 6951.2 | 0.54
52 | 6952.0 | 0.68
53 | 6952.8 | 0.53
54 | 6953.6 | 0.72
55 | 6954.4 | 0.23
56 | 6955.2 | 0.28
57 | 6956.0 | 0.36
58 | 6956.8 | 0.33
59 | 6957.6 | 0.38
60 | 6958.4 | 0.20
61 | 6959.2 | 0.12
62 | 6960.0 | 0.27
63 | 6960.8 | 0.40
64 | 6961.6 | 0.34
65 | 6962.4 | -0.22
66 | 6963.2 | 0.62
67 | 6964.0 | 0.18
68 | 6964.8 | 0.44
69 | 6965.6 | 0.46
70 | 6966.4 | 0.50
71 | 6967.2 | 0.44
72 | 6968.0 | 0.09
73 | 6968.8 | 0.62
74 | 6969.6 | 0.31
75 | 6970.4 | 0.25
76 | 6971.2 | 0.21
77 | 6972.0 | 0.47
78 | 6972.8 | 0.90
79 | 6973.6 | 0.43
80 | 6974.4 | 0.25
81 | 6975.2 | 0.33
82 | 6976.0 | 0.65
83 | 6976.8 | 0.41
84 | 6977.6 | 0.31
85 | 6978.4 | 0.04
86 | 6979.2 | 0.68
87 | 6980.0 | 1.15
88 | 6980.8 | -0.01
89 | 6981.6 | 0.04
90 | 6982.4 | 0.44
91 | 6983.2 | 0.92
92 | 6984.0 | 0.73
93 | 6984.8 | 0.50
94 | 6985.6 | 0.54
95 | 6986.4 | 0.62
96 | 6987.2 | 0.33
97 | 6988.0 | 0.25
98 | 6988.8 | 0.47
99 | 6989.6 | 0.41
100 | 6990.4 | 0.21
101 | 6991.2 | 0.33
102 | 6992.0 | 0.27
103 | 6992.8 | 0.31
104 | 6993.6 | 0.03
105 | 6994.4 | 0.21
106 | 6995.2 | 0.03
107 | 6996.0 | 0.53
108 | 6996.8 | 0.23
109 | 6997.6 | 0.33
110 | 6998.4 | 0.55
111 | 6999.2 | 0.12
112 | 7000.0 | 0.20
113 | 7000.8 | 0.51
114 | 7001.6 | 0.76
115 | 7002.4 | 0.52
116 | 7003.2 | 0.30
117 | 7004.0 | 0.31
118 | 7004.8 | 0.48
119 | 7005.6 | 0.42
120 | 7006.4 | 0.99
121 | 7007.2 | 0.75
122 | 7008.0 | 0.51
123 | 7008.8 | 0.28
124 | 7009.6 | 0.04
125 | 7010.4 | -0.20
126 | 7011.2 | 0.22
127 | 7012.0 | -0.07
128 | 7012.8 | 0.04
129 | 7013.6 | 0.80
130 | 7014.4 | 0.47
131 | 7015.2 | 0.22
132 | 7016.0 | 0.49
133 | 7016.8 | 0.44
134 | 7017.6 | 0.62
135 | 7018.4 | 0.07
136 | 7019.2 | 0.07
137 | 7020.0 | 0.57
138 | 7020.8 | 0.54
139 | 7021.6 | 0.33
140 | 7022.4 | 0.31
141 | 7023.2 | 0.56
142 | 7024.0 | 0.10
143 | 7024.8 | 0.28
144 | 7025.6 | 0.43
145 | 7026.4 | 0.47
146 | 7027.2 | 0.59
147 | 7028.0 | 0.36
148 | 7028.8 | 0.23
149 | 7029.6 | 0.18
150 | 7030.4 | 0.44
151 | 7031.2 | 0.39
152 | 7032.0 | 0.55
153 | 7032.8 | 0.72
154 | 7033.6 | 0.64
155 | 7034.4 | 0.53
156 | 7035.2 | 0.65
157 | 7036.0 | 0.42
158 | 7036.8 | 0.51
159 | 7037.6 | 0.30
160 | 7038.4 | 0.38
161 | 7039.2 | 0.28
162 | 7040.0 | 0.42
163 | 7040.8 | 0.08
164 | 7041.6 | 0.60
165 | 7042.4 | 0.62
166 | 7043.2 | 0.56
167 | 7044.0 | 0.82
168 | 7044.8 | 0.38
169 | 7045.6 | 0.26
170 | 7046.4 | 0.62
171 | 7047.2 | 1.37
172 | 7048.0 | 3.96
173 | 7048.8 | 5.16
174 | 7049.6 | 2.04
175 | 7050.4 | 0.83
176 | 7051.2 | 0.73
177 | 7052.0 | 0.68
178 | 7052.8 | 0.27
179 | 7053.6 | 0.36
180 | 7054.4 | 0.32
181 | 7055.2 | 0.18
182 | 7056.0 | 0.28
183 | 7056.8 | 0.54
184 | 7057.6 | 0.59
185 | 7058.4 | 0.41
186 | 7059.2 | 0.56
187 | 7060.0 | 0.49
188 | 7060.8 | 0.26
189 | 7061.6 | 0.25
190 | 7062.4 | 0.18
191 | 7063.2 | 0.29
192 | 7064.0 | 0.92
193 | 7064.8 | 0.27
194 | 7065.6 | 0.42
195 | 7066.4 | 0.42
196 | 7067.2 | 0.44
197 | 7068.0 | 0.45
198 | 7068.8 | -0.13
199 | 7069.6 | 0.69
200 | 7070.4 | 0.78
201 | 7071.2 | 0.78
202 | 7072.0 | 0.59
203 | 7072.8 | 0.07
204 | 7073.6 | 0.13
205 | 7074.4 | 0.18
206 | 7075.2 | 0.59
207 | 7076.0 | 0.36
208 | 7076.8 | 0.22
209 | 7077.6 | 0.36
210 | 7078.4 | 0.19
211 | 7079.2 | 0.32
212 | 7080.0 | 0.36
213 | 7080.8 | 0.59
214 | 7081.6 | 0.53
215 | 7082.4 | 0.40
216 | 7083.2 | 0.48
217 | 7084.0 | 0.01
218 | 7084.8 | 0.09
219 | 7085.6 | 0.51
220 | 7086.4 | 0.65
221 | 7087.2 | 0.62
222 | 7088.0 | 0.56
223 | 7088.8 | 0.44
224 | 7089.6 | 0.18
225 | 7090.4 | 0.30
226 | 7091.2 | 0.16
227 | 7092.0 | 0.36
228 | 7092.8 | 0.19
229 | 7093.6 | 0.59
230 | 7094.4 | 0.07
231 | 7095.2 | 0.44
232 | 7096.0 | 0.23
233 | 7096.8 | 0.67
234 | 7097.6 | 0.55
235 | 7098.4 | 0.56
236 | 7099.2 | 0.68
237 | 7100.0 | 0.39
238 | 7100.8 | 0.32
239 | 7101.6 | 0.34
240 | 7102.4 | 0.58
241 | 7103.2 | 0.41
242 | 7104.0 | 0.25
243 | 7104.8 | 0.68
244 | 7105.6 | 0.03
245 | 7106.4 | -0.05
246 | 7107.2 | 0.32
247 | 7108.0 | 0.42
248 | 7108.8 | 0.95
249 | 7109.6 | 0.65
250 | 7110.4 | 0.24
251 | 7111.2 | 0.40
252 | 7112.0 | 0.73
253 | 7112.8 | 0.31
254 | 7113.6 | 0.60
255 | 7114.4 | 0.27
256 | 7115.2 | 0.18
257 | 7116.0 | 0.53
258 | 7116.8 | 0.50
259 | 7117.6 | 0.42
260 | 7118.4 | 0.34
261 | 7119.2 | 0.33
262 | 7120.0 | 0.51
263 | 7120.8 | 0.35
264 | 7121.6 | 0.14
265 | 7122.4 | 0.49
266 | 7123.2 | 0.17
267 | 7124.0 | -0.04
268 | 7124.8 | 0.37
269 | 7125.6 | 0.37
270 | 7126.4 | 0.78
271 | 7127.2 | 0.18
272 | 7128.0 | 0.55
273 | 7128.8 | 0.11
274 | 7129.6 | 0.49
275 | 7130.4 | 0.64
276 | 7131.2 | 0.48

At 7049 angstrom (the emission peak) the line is H-alpha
